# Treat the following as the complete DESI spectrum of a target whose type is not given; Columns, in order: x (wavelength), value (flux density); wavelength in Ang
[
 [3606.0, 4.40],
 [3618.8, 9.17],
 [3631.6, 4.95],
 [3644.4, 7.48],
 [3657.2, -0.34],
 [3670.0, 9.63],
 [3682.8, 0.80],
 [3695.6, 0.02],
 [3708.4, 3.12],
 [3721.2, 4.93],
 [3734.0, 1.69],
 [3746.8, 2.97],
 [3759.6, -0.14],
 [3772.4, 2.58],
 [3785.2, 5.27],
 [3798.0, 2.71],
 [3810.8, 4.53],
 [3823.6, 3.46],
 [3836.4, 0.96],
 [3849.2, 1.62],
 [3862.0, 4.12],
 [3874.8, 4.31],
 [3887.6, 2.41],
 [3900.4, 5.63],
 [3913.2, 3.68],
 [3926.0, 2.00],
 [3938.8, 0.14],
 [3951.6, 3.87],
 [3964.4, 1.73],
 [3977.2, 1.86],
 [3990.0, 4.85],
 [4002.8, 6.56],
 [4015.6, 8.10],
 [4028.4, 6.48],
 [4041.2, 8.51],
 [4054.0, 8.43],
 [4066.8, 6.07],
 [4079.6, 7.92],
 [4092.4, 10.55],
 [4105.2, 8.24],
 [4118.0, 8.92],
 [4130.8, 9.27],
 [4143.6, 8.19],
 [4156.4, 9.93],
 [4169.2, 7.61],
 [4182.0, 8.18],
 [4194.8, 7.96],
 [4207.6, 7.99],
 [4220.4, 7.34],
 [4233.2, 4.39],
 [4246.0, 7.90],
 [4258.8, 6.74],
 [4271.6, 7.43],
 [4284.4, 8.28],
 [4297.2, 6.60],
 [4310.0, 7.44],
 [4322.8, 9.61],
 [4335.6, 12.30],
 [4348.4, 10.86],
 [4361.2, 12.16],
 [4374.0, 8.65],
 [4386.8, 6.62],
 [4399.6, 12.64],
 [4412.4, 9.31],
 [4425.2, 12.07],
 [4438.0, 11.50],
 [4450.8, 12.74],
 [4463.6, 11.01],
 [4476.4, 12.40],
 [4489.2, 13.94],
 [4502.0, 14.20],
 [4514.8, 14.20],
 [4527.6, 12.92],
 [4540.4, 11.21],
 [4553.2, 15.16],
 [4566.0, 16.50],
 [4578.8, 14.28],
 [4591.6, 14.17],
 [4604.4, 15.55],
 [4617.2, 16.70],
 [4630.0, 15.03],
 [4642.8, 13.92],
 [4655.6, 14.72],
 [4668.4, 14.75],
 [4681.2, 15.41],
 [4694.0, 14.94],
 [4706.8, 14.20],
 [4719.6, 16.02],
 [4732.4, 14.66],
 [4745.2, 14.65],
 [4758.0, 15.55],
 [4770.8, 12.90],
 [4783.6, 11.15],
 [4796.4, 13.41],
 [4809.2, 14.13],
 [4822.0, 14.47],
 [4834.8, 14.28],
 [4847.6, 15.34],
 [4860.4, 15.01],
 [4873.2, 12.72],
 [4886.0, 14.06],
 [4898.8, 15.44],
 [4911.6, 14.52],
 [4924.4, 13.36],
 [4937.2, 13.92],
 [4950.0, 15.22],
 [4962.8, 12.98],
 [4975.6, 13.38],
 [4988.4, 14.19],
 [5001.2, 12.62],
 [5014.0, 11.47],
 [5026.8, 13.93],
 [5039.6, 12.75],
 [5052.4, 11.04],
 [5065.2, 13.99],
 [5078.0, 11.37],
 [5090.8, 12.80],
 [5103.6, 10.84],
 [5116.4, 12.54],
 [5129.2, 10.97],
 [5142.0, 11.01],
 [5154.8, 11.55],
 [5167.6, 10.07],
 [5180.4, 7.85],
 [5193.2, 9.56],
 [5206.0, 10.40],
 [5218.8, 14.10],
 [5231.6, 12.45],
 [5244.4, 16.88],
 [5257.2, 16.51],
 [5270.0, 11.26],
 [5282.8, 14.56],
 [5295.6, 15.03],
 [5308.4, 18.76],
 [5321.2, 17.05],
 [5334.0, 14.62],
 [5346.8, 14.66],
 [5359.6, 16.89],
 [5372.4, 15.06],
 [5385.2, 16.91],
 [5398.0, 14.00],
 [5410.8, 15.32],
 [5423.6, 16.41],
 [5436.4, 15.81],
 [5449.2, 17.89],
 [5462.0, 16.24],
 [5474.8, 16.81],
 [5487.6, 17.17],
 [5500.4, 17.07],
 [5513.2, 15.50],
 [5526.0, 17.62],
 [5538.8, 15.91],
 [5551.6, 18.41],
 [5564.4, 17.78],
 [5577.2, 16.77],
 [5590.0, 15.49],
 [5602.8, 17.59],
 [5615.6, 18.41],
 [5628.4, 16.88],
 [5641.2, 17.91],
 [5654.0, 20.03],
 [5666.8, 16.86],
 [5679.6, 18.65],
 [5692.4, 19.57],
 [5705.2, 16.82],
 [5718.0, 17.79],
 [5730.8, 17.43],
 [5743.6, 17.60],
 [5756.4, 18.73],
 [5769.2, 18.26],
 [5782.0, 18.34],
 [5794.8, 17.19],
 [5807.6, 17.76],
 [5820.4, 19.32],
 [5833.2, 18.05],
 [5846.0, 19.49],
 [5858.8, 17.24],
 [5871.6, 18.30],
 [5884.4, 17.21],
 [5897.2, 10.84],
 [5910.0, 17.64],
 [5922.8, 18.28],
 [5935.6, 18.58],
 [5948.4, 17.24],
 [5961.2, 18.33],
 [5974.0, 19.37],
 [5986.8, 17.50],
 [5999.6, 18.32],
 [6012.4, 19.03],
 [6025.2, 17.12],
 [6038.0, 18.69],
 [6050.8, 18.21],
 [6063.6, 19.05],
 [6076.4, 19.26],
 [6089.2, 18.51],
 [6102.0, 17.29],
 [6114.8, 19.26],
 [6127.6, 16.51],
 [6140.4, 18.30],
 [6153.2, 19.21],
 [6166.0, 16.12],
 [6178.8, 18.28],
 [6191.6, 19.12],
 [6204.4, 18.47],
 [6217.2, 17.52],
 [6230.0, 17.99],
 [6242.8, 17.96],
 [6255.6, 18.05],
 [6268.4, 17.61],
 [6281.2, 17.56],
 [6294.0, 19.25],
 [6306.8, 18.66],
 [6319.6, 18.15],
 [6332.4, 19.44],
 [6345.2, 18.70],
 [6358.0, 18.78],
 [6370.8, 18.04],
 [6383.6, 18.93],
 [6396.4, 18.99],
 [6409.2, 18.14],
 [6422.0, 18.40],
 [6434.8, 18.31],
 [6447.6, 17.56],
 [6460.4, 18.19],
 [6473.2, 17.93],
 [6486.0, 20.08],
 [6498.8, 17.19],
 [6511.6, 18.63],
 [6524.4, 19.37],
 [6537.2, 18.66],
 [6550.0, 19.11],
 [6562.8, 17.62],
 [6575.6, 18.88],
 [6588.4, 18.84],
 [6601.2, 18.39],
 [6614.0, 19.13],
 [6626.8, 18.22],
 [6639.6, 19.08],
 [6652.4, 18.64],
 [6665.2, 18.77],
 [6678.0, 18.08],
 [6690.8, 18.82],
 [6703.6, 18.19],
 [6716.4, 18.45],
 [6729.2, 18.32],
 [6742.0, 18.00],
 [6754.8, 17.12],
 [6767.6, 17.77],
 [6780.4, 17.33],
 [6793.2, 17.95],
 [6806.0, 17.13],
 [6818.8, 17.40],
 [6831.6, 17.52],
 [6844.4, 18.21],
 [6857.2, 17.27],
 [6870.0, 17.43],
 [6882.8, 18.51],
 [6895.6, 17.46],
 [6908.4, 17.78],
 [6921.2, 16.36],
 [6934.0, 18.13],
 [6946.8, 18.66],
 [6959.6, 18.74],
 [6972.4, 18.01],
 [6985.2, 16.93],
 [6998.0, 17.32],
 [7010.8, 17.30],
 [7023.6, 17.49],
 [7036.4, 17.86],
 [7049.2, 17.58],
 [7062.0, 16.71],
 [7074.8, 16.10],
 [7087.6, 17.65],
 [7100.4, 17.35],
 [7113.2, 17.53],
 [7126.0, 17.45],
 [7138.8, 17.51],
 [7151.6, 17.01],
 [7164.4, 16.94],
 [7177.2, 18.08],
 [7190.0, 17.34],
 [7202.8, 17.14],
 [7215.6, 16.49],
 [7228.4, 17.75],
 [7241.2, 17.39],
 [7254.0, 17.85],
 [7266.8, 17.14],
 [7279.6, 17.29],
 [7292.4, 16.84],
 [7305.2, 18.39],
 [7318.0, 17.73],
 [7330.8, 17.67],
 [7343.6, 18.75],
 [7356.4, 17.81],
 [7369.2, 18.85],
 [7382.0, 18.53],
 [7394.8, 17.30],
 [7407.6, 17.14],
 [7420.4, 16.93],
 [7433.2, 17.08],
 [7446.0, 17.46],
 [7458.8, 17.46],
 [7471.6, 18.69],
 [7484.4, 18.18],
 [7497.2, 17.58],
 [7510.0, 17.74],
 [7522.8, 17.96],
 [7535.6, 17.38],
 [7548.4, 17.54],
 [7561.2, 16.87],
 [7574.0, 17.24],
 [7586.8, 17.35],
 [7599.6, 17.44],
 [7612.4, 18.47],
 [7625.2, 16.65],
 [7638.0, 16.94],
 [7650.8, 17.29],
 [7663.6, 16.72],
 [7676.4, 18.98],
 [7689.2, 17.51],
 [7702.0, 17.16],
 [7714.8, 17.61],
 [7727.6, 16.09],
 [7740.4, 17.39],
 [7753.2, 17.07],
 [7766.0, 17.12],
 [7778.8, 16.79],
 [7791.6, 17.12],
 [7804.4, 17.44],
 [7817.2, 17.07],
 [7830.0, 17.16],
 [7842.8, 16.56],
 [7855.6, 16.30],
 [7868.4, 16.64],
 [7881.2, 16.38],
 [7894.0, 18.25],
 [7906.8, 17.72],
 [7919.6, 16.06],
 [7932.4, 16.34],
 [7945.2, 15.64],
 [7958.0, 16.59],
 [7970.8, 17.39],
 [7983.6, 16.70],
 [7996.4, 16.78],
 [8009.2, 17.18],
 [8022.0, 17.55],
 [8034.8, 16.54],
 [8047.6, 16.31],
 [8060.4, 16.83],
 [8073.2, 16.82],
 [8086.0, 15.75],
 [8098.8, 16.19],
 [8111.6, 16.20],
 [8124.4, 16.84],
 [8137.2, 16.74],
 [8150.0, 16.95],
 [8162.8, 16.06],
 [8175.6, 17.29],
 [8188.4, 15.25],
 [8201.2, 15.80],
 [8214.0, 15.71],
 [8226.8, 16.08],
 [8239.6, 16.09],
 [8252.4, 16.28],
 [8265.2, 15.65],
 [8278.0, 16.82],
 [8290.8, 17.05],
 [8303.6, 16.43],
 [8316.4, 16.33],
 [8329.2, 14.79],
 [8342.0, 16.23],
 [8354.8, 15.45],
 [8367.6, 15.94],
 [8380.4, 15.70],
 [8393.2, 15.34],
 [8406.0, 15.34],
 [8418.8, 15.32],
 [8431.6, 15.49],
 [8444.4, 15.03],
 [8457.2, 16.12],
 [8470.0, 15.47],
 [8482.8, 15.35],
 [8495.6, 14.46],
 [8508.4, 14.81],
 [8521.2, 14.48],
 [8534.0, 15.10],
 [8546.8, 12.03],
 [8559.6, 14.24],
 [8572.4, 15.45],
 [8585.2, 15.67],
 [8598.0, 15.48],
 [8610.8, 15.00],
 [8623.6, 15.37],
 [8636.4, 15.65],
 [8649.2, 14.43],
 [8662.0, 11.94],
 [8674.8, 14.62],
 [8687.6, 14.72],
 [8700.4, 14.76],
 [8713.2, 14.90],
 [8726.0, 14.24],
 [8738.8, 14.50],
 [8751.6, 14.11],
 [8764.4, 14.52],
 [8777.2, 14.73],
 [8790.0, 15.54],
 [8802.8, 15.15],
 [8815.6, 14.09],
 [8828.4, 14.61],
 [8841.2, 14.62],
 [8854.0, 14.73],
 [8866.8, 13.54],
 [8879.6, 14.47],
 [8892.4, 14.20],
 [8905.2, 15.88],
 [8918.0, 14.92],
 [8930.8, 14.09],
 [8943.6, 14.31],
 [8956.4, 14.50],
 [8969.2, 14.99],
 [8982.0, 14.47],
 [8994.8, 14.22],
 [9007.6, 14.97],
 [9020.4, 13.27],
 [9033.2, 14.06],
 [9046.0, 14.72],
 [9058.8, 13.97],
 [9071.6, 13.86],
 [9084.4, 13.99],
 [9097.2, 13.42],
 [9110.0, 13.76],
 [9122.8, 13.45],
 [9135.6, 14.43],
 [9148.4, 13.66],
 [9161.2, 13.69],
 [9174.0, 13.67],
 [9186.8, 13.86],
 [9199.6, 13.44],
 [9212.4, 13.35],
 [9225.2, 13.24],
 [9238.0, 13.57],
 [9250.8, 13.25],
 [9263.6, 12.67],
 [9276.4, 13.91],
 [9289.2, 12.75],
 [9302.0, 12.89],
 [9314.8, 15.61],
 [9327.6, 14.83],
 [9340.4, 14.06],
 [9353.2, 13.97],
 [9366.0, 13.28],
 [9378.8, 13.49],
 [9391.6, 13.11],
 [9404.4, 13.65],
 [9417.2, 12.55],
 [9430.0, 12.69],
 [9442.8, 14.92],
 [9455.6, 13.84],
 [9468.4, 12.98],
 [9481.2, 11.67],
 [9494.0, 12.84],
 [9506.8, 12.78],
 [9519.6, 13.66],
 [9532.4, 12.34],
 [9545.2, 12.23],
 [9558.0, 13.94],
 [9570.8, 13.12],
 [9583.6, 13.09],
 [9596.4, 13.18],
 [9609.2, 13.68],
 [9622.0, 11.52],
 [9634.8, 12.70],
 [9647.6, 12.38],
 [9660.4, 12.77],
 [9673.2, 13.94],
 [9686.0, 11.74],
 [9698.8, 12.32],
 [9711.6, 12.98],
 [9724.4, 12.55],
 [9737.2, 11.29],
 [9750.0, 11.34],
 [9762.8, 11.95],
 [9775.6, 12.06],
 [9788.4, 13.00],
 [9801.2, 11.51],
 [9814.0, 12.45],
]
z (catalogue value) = 0.00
